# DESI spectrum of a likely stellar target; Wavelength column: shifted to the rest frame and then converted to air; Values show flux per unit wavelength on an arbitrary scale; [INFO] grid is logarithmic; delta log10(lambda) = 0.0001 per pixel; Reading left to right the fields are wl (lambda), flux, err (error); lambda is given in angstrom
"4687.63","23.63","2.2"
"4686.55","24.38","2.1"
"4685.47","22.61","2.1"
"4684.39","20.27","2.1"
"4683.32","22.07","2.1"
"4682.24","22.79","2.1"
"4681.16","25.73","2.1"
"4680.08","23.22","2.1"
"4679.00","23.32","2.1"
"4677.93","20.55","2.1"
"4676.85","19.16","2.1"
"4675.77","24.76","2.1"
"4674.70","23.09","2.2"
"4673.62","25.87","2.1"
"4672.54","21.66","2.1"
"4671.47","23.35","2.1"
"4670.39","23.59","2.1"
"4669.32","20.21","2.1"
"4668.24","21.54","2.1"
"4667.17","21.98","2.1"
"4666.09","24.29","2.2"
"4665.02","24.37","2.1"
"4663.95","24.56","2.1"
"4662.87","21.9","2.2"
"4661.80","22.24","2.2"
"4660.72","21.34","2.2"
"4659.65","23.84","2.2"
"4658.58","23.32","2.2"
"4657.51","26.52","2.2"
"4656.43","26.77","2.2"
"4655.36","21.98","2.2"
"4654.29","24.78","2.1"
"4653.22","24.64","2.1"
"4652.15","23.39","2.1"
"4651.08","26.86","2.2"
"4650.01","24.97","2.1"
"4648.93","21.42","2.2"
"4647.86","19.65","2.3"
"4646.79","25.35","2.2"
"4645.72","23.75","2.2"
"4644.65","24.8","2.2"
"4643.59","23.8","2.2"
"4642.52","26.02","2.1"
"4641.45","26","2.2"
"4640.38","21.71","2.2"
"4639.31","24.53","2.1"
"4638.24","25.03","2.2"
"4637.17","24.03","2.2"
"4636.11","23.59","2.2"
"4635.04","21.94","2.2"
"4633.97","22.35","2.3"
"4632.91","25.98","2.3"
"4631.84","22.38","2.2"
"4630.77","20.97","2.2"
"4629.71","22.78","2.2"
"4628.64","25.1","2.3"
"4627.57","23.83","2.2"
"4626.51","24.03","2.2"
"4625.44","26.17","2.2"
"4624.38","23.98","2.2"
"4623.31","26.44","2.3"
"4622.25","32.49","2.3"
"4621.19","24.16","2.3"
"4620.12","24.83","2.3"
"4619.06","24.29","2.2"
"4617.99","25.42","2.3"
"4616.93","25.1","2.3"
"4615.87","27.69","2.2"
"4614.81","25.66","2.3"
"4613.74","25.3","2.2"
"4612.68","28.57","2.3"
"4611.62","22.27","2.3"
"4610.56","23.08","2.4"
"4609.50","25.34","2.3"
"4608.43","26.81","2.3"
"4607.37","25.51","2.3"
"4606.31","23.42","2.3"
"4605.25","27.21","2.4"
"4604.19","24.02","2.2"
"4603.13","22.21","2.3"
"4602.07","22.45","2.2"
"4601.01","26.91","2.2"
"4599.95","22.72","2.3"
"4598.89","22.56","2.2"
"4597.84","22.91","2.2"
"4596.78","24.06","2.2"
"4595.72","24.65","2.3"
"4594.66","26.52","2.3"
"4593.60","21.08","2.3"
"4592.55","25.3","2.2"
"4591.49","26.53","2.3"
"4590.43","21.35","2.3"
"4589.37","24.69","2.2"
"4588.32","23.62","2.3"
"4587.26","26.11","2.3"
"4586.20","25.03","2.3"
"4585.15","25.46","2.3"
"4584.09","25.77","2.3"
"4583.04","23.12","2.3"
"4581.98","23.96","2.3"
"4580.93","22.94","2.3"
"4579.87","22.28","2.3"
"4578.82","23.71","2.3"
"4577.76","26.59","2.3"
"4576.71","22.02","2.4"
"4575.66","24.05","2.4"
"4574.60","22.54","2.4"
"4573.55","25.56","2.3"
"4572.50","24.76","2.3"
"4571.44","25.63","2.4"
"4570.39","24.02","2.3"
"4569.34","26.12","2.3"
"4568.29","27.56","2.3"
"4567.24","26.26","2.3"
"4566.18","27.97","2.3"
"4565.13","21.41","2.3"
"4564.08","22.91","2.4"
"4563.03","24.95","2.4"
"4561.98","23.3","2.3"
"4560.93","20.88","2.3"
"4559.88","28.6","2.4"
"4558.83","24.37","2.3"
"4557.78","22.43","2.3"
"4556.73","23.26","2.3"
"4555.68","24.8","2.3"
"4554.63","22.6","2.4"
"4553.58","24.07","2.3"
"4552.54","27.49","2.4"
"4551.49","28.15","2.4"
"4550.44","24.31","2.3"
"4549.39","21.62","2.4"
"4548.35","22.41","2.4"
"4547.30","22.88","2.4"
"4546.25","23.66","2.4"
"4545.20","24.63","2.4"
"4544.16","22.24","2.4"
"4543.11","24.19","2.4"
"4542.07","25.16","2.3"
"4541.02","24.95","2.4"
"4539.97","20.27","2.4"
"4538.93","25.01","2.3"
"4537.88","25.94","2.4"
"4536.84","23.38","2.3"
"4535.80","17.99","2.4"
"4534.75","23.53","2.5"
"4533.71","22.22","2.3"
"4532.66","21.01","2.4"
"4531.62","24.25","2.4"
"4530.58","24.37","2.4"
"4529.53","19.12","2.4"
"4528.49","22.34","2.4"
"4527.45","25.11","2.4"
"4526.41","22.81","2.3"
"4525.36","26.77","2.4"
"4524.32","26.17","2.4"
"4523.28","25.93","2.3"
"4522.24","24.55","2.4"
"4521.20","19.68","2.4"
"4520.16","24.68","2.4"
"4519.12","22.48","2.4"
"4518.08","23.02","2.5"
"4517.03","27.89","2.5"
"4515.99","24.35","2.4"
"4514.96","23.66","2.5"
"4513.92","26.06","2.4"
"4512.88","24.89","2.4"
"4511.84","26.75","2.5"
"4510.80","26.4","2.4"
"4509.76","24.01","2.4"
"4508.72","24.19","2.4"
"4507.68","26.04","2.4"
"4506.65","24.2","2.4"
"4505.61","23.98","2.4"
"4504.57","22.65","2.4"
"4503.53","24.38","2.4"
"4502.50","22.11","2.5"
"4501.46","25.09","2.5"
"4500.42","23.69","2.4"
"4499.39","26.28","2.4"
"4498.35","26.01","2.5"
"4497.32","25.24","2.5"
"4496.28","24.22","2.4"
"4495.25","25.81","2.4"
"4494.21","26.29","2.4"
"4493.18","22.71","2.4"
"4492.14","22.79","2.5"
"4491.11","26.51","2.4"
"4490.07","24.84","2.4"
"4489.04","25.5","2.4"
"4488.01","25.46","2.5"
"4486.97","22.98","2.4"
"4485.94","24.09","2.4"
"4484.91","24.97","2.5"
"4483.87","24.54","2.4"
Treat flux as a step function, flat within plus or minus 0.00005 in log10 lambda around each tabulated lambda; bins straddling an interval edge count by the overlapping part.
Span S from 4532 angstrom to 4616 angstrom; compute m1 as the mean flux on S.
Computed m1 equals 24.2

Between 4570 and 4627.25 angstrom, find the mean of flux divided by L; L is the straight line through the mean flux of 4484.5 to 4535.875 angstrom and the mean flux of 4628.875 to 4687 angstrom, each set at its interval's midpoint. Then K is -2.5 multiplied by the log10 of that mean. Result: -0.04 mag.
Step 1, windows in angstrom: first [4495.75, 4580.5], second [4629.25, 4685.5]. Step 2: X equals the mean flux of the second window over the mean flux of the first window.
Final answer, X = 1.0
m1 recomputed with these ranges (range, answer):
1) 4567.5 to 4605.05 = 24.3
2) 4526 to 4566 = 23.5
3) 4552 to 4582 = 24.4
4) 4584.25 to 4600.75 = 24.3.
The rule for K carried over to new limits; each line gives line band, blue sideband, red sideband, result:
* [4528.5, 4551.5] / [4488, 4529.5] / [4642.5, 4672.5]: 0.06 mag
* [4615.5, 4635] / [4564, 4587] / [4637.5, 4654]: -0.02 mag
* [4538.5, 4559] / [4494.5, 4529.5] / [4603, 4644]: 0.03 mag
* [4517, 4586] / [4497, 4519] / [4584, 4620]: 0.03 mag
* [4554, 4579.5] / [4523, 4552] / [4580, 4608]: -0.02 mag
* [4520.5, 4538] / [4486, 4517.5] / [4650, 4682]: 0.06 mag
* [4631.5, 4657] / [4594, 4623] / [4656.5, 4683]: 0.00 mag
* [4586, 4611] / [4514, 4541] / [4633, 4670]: -0.03 mag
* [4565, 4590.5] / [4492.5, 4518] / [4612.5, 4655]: 0.00 mag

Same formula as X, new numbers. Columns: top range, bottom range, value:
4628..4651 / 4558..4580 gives 0.96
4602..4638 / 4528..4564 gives 1.05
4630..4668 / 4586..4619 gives 0.96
